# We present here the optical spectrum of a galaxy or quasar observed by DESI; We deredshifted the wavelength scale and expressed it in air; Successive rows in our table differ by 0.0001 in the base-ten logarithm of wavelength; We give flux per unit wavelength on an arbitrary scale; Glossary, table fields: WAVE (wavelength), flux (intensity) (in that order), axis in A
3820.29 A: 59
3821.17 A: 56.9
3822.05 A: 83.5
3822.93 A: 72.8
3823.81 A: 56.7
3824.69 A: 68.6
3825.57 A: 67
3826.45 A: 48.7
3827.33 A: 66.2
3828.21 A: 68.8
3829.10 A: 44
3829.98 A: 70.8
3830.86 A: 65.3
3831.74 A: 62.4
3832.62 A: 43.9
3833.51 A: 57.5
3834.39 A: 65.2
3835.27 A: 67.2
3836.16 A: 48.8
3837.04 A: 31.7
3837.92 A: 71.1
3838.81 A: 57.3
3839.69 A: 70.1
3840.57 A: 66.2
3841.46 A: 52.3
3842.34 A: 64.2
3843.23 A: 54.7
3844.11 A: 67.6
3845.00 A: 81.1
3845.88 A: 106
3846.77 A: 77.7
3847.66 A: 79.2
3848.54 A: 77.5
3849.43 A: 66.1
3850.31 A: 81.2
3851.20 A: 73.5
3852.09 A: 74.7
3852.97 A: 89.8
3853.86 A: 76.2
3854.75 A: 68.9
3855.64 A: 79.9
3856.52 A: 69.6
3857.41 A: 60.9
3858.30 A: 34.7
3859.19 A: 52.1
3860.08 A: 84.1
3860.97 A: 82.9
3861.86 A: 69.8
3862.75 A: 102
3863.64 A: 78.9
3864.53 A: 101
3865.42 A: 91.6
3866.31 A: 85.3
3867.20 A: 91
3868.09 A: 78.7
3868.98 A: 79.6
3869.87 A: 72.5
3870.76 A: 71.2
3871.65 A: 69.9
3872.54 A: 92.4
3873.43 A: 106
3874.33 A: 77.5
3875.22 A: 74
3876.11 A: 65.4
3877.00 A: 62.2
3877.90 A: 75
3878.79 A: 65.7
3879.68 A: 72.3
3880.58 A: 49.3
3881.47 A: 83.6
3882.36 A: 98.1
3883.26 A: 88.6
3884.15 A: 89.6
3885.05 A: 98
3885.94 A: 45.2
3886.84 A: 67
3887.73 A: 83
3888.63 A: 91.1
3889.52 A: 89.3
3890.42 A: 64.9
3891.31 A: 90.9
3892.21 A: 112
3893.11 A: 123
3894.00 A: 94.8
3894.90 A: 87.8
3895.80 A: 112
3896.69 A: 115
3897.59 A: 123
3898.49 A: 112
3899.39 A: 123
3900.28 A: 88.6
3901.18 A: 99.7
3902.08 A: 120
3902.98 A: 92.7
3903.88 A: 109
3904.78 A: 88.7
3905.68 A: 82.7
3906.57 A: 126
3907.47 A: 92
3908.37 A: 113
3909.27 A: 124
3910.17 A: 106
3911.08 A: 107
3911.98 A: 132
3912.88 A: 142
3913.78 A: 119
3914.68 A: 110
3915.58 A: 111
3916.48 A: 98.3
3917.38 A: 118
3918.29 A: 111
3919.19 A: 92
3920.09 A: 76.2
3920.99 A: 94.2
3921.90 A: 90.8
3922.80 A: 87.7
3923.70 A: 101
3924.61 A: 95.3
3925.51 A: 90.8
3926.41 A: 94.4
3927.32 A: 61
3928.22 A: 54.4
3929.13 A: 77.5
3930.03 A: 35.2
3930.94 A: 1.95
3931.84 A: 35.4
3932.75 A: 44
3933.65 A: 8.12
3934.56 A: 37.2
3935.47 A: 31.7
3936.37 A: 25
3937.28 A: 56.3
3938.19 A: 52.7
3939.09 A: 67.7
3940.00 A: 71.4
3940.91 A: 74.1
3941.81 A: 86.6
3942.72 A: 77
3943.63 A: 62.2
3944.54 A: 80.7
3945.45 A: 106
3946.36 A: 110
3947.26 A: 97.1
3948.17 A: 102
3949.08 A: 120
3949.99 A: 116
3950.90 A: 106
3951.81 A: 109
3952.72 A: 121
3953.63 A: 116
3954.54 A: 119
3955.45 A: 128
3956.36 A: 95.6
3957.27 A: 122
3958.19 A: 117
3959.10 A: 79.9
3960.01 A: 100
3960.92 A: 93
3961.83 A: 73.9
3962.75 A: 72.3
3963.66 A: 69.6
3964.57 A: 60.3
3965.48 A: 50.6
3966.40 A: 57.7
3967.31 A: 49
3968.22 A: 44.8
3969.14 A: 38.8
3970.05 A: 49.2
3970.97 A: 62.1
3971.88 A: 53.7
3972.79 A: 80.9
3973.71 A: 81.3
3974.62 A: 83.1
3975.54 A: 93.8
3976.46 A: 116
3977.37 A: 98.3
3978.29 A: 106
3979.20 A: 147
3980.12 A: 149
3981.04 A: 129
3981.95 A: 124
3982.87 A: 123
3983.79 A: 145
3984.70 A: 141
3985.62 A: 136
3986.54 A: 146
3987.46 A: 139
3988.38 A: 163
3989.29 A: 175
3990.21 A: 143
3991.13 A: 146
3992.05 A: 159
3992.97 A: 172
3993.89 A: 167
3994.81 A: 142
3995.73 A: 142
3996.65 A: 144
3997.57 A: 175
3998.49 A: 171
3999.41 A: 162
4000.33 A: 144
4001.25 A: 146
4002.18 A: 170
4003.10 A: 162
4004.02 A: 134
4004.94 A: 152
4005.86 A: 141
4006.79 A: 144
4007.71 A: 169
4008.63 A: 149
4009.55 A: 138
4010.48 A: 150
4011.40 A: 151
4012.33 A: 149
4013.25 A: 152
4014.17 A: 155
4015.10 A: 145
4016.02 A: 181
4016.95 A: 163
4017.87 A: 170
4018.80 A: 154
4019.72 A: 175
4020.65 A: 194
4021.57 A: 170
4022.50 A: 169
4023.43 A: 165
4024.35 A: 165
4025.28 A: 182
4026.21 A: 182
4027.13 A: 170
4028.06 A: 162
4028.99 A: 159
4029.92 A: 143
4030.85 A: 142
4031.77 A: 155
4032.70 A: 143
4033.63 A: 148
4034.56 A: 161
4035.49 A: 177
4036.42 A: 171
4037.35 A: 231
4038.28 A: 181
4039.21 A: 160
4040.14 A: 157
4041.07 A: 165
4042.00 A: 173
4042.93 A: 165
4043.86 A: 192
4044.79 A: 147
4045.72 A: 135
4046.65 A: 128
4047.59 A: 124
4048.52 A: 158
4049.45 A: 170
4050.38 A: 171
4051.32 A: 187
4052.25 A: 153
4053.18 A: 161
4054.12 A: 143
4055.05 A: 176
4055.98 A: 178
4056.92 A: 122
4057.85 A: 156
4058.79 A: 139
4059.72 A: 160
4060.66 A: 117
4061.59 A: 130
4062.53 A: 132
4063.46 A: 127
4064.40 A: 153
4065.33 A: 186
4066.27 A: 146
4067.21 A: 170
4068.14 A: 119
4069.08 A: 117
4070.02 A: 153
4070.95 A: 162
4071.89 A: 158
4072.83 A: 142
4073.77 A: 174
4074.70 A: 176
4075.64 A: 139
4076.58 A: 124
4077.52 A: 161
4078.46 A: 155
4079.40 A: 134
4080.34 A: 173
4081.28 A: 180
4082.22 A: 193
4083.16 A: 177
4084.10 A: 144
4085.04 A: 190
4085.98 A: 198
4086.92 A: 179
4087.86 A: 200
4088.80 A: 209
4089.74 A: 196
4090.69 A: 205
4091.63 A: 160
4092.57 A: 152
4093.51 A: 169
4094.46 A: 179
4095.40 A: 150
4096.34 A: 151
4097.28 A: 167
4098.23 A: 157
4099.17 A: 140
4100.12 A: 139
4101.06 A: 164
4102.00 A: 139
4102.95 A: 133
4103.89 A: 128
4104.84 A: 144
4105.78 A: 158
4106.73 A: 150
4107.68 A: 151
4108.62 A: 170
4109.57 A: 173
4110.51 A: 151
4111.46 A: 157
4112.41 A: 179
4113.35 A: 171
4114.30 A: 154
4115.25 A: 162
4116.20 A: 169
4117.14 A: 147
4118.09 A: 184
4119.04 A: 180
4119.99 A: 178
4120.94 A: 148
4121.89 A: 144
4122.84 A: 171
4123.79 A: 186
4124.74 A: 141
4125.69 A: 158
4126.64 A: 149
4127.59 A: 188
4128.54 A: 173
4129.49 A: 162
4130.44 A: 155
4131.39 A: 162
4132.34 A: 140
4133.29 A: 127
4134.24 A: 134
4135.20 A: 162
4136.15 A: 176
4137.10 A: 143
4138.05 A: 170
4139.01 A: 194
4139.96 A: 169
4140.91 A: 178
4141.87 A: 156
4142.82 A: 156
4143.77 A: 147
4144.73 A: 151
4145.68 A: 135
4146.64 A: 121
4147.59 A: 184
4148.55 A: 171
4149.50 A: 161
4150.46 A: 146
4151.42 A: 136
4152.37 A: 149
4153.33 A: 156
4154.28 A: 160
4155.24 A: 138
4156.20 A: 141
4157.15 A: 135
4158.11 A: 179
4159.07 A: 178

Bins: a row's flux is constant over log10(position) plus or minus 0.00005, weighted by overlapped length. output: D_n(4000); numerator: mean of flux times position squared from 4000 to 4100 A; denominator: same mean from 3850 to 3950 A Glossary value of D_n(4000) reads 2.0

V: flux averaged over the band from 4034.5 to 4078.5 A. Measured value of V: 156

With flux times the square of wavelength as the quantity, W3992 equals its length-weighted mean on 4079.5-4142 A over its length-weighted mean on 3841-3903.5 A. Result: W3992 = 2.23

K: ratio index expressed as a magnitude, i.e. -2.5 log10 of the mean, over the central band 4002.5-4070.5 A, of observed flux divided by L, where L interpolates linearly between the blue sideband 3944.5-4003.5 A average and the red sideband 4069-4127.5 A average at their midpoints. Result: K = -0.14 mag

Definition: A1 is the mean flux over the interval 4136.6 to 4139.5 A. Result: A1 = 169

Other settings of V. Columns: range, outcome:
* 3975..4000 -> 143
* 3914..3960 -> 83.9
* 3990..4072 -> 157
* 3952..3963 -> 104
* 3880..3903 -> 93.8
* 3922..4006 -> 101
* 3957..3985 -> 90.2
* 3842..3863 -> 73.7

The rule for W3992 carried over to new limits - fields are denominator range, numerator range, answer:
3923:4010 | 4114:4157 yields 1.65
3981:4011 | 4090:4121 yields 1.12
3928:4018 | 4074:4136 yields 1.58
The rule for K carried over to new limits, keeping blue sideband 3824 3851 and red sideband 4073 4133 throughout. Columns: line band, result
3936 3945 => 0.49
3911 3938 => 0.23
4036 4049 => -0.16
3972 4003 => -0.14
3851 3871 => -0.05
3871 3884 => 0.03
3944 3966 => 0.10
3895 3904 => -0.23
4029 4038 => -0.19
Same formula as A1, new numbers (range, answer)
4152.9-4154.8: 158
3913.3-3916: 114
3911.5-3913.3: 137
